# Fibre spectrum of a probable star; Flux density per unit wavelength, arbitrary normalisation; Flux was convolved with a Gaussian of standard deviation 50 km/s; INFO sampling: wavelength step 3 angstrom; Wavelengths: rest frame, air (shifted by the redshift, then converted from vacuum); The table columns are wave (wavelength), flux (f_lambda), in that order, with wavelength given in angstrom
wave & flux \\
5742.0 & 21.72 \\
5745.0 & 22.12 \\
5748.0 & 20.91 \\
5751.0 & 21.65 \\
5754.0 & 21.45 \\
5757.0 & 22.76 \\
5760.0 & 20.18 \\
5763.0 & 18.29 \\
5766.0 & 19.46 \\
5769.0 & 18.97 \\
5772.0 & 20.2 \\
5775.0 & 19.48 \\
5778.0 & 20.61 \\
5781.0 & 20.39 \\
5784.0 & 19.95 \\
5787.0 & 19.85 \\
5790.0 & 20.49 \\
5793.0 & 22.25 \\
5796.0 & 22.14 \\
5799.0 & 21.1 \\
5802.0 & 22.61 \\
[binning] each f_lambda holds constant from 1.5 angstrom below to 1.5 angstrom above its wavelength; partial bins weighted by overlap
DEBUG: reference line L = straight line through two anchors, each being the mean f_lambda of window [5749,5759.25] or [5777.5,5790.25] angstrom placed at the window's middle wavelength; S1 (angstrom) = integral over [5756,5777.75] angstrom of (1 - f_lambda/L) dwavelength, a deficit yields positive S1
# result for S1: 1.3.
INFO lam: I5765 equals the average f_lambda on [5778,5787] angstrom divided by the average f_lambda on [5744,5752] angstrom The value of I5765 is 0.94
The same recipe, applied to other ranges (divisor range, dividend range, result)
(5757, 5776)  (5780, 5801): 1.06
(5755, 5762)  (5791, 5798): 1.04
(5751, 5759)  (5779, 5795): 0.94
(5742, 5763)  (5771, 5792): 0.95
